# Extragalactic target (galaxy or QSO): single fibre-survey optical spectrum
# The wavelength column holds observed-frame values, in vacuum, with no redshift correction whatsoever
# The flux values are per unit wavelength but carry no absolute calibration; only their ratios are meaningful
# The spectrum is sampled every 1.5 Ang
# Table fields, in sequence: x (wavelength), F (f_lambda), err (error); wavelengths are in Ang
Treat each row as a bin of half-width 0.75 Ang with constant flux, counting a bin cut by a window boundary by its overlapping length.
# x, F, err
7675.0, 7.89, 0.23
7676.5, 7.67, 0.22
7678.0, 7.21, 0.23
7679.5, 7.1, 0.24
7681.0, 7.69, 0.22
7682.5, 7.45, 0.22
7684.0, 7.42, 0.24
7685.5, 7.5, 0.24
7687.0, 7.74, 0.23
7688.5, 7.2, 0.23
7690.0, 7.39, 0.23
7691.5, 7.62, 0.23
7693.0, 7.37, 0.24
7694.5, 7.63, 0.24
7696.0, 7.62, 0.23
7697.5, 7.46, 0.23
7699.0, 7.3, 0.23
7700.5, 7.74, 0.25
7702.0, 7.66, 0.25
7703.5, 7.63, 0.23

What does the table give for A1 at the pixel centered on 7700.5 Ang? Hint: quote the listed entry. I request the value 7.74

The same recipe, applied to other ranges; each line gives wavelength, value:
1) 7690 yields 7.39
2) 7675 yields 7.89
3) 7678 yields 7.21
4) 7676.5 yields 7.67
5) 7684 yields 7.42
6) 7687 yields 7.74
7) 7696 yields 7.62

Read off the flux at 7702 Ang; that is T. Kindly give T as 7.66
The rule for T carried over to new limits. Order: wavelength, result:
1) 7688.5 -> 7.2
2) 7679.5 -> 7.1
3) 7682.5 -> 7.45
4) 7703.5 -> 7.63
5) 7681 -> 7.69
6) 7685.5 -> 7.5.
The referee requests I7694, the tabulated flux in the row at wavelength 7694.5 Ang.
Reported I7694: 7.63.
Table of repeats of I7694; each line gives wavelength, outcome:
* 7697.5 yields 7.46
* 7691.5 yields 7.62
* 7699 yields 7.3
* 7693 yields 7.37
